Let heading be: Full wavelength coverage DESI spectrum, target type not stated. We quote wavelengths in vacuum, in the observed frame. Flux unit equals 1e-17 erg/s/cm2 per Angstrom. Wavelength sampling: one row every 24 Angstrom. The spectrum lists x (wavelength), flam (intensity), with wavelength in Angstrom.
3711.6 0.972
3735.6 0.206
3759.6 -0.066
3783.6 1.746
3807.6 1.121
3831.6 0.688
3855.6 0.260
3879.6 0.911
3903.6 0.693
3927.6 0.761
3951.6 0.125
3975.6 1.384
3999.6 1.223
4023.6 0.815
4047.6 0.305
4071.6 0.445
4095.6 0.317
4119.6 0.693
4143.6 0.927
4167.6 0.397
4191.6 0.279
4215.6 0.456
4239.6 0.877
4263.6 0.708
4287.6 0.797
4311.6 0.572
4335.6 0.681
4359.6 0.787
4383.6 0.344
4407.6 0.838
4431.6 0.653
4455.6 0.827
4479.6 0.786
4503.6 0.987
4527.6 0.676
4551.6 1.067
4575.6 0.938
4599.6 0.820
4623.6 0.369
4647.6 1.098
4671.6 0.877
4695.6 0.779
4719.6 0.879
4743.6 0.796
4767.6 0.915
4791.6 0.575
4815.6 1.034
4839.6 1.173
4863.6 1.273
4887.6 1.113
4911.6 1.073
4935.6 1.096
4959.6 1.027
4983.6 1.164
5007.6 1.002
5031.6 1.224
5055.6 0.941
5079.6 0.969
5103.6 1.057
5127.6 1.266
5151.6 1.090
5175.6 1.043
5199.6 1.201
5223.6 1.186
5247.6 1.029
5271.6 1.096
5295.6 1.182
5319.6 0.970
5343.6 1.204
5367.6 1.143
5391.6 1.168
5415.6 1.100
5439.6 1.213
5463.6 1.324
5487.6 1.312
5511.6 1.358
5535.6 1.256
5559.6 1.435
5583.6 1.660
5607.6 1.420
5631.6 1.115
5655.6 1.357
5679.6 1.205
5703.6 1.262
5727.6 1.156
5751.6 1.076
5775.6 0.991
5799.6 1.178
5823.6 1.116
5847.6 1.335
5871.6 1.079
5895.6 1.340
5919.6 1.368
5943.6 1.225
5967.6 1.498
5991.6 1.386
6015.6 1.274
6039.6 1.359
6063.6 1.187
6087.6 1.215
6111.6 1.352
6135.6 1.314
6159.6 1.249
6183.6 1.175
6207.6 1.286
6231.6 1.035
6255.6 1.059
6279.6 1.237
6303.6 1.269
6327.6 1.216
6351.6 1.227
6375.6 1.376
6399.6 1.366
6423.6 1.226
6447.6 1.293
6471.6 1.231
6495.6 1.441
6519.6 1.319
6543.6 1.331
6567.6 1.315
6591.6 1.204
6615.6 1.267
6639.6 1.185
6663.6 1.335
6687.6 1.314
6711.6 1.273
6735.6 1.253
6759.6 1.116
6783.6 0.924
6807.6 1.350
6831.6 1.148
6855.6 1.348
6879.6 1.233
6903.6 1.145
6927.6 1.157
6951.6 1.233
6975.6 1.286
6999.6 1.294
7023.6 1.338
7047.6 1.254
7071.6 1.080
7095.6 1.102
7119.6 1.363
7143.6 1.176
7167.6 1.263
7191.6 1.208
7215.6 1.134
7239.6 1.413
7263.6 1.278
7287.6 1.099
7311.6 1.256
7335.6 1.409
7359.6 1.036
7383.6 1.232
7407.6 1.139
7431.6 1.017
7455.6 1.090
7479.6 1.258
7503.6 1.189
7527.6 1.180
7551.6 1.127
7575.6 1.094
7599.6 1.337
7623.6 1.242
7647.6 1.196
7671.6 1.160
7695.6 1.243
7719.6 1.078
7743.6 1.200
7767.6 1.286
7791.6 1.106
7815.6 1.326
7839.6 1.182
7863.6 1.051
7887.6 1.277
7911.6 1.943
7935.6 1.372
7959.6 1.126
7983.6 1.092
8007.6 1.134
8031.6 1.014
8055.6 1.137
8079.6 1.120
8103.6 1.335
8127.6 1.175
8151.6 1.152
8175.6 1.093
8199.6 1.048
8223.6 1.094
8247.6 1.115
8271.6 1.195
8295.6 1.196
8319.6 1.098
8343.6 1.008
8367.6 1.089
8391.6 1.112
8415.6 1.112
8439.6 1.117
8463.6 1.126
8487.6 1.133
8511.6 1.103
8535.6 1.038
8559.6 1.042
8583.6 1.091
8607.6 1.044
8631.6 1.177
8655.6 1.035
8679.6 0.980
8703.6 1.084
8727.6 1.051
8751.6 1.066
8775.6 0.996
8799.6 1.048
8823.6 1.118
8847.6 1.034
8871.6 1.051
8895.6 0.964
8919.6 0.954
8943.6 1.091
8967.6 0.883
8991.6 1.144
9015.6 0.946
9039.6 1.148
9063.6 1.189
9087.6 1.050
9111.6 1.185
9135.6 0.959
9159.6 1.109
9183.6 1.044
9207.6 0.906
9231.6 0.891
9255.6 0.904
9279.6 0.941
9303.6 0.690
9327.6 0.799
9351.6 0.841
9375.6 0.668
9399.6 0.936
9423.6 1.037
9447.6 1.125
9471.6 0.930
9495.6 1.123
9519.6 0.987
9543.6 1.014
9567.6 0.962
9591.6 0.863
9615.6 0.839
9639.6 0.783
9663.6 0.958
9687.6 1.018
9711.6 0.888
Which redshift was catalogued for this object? 0.205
